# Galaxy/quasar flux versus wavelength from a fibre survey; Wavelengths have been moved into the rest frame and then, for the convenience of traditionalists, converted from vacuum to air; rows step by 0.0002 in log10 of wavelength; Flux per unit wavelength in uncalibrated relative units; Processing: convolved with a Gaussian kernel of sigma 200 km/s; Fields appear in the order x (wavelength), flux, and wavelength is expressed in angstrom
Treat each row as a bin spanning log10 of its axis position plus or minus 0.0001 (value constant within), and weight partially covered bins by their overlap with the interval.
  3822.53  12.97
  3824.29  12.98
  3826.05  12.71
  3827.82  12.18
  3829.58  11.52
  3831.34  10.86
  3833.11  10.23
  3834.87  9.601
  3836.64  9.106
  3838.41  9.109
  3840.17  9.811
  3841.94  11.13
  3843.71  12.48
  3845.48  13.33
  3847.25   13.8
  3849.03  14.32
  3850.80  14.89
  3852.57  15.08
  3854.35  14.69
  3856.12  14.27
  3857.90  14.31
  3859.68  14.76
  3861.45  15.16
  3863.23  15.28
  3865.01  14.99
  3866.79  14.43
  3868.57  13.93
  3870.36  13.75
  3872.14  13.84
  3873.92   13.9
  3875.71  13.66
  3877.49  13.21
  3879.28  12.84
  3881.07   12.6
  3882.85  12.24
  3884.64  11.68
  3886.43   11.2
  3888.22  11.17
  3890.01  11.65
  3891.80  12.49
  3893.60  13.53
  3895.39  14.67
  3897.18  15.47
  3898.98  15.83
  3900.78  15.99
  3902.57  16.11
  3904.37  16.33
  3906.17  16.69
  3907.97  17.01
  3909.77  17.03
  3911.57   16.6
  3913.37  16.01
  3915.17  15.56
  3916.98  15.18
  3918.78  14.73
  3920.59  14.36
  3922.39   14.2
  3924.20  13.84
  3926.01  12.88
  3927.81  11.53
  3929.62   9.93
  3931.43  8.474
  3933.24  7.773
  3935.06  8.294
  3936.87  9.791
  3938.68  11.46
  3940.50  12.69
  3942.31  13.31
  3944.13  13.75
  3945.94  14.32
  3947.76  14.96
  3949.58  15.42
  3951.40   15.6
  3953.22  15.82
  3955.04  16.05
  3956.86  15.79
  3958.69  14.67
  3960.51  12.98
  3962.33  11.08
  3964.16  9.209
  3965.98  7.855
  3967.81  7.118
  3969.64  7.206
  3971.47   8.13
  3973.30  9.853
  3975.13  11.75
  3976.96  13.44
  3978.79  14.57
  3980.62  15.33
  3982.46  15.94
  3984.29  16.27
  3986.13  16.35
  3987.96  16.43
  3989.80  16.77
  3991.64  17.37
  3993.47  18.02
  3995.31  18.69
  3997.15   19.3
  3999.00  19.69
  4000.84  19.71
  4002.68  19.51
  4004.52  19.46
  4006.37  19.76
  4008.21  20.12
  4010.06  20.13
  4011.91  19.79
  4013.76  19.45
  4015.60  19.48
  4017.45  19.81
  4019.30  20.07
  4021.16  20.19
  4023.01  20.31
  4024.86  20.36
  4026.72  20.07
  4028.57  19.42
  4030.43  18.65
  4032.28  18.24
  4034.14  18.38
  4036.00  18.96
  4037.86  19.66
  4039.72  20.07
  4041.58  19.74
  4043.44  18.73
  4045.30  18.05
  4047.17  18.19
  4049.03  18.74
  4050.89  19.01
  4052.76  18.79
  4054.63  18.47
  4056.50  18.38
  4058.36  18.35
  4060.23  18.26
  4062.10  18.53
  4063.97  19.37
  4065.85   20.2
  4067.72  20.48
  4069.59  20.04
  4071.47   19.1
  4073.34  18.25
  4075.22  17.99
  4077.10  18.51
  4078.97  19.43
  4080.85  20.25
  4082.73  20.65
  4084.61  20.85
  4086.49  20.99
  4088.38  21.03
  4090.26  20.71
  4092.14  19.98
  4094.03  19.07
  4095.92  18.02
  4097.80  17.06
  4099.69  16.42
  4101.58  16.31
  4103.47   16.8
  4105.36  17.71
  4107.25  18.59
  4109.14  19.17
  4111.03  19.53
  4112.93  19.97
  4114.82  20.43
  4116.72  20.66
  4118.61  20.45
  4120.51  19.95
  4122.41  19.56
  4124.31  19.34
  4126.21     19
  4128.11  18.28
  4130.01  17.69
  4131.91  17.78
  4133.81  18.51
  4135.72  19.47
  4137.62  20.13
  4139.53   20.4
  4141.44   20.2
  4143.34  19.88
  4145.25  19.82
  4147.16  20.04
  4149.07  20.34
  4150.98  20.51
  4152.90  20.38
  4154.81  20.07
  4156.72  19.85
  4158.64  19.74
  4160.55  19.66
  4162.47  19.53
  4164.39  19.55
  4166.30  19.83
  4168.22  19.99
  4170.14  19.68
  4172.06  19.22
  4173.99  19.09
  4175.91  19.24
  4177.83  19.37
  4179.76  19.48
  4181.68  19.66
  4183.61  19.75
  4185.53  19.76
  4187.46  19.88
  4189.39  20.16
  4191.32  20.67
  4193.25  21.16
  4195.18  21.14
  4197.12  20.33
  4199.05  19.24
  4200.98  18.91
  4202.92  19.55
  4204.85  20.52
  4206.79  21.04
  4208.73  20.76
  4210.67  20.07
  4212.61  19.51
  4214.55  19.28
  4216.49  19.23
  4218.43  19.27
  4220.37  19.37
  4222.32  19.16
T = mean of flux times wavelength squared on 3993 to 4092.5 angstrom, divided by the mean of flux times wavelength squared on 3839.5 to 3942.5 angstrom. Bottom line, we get 1.55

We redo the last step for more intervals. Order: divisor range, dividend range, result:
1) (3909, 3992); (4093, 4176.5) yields 1.60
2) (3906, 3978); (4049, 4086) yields 1.61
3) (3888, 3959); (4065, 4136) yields 1.50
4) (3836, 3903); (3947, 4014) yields 1.21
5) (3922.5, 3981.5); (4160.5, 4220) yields 1.85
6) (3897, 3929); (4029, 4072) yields 1.33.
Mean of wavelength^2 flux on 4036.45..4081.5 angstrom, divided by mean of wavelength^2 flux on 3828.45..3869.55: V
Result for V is 1.64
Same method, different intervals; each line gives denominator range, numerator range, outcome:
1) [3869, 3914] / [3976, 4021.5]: 1.35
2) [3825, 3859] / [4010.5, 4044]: 1.74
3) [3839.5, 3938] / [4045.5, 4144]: 1.56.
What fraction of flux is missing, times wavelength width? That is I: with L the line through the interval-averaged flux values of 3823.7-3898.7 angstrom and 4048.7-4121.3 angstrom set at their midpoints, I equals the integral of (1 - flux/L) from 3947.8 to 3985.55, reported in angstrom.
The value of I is 7.3 angstrom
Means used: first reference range 13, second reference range 19.1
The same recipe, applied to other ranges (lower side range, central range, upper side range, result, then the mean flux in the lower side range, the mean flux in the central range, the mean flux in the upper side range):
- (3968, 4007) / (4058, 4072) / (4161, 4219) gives -1.66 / 15.7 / 19.3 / 19.8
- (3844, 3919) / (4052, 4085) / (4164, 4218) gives -2.80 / 14.4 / 19.2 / 19.9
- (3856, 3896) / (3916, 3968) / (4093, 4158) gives 8.13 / 13.4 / 12.6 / 19.2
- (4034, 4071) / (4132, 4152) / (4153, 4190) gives -0.33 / 19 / 19.8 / 19.7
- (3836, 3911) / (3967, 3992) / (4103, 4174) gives 4.43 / 13.8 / 13.3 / 19.5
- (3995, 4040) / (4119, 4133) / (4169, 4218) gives 0.63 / 19.6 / 18.9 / 19.9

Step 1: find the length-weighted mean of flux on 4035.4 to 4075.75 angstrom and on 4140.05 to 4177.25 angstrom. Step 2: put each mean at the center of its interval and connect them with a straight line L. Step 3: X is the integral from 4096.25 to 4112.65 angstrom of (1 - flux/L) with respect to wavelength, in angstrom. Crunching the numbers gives 1.3 angstrom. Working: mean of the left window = 19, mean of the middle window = 17.8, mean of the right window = 19.8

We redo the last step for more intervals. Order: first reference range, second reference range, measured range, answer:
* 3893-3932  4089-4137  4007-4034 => -4.4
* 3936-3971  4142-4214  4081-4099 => -2.9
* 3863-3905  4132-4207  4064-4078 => -1.2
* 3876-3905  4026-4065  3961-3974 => 6.0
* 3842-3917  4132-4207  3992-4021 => -4.8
